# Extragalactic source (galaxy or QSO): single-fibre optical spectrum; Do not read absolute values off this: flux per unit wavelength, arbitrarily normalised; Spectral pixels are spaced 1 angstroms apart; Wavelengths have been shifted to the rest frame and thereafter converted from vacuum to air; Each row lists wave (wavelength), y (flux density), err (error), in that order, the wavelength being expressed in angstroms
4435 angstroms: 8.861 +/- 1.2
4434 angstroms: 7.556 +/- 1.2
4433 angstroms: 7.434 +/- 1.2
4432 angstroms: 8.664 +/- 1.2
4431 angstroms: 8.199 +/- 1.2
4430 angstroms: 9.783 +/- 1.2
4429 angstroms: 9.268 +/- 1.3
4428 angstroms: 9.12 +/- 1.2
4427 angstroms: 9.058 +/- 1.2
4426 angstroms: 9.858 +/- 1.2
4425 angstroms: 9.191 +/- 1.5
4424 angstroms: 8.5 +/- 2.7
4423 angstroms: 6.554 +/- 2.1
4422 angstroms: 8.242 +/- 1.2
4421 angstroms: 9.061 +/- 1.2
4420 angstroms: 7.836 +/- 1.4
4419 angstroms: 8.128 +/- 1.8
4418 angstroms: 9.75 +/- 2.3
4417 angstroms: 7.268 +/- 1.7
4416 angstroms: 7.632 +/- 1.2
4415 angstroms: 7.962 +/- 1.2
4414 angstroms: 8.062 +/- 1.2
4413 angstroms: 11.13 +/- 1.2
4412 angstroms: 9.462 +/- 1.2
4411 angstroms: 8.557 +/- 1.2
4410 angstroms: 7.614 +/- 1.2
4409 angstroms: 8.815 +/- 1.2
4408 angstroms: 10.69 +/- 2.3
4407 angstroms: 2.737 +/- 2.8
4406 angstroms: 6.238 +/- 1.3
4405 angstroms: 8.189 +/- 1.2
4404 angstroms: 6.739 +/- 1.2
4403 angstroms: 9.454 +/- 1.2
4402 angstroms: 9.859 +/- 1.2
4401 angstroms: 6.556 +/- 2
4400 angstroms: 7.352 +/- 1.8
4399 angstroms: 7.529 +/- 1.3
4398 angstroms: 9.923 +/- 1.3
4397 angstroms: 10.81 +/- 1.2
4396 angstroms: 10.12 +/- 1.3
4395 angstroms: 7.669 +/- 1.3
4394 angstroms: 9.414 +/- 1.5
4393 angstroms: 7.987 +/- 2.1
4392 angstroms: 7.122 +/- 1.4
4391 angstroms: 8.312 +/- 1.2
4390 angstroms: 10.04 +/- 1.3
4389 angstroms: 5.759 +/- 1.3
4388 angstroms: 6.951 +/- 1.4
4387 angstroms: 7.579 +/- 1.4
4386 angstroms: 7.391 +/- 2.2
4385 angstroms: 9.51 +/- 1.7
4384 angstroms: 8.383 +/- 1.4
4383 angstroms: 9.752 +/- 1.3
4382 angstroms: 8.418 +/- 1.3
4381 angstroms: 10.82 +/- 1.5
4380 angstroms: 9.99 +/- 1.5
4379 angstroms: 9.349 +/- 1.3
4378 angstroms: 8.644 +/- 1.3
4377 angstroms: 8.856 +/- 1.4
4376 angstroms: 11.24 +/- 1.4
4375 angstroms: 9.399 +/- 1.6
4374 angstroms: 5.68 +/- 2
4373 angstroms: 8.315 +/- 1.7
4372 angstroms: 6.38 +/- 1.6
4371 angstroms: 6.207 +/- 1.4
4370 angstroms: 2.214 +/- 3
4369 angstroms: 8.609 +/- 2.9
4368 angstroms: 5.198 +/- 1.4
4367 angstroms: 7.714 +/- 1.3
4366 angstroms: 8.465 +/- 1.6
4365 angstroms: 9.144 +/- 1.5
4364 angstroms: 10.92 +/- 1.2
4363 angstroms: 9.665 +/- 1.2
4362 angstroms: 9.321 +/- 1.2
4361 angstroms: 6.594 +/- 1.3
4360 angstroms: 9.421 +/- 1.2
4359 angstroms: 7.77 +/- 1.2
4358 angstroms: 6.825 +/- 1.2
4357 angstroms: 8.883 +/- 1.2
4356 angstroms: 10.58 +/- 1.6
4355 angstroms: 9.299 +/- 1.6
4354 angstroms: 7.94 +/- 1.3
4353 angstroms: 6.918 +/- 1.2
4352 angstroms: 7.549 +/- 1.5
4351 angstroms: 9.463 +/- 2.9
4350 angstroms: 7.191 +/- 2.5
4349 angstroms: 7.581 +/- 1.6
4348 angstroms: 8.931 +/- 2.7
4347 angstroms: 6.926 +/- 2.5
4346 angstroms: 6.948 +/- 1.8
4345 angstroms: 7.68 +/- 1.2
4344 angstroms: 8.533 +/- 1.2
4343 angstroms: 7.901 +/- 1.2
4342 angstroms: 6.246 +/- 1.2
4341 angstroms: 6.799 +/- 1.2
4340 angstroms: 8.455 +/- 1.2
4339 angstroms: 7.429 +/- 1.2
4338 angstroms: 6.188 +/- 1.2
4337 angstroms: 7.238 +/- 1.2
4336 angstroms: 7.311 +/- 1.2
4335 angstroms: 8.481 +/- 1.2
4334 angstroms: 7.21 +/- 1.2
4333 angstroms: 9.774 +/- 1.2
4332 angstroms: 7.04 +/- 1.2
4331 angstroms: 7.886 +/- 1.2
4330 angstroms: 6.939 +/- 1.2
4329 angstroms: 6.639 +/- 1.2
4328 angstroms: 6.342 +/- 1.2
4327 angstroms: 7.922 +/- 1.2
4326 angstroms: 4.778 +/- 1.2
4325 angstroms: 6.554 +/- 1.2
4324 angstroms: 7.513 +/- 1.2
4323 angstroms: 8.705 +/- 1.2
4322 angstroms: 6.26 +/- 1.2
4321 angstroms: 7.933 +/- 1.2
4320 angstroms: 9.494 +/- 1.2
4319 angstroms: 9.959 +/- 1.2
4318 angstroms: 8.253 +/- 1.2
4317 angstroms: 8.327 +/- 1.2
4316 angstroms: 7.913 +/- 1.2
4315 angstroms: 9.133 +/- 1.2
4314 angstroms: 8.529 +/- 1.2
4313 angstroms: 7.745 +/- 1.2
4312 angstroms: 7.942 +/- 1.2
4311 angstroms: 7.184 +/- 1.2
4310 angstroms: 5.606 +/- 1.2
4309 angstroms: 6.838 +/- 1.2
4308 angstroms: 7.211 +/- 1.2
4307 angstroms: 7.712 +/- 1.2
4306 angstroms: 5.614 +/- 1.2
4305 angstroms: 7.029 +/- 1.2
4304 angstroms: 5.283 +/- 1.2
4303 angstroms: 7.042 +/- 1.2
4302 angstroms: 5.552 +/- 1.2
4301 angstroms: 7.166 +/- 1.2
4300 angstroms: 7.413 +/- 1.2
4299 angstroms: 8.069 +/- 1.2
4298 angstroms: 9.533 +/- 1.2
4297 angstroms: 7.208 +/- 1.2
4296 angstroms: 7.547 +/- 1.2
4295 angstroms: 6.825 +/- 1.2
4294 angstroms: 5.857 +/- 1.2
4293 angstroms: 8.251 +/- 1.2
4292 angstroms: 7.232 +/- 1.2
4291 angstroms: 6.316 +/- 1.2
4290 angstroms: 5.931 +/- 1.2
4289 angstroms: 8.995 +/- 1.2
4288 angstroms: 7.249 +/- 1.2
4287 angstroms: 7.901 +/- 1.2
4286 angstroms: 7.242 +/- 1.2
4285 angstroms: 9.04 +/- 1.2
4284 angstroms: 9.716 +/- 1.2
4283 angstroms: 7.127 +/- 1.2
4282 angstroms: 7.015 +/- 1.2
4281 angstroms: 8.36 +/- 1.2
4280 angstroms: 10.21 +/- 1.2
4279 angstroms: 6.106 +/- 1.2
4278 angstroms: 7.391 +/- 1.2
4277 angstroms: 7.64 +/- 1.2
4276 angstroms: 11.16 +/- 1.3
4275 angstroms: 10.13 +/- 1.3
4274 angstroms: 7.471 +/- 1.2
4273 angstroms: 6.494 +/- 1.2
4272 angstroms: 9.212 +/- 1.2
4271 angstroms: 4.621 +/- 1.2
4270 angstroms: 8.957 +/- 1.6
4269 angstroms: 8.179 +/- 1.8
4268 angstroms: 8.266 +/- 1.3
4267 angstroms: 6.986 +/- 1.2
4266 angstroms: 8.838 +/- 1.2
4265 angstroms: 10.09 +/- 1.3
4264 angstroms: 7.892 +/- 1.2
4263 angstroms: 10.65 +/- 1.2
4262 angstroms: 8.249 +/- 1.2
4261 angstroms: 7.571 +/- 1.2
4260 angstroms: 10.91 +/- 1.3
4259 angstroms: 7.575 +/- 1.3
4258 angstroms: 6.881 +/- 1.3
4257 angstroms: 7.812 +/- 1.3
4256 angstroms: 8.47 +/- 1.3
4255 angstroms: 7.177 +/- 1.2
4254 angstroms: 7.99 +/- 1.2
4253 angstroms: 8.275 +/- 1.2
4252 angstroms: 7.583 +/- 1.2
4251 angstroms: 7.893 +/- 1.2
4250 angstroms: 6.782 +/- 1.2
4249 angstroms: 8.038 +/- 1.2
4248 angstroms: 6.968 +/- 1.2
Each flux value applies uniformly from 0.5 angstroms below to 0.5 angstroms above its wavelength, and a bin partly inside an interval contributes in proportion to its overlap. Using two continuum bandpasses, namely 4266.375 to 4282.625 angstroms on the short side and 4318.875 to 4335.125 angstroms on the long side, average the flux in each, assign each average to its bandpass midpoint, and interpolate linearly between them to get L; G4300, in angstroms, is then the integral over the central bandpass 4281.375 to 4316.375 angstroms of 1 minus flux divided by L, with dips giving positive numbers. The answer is 1.89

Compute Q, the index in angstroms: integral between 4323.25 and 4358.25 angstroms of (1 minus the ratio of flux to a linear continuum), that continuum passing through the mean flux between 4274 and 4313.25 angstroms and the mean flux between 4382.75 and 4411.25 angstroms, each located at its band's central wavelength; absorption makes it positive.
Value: 0.9 angstroms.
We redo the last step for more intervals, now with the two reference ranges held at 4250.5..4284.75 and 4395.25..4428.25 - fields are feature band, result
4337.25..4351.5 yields 1.3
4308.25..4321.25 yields 0.4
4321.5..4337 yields 1.9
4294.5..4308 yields 1.9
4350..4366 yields -0.6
